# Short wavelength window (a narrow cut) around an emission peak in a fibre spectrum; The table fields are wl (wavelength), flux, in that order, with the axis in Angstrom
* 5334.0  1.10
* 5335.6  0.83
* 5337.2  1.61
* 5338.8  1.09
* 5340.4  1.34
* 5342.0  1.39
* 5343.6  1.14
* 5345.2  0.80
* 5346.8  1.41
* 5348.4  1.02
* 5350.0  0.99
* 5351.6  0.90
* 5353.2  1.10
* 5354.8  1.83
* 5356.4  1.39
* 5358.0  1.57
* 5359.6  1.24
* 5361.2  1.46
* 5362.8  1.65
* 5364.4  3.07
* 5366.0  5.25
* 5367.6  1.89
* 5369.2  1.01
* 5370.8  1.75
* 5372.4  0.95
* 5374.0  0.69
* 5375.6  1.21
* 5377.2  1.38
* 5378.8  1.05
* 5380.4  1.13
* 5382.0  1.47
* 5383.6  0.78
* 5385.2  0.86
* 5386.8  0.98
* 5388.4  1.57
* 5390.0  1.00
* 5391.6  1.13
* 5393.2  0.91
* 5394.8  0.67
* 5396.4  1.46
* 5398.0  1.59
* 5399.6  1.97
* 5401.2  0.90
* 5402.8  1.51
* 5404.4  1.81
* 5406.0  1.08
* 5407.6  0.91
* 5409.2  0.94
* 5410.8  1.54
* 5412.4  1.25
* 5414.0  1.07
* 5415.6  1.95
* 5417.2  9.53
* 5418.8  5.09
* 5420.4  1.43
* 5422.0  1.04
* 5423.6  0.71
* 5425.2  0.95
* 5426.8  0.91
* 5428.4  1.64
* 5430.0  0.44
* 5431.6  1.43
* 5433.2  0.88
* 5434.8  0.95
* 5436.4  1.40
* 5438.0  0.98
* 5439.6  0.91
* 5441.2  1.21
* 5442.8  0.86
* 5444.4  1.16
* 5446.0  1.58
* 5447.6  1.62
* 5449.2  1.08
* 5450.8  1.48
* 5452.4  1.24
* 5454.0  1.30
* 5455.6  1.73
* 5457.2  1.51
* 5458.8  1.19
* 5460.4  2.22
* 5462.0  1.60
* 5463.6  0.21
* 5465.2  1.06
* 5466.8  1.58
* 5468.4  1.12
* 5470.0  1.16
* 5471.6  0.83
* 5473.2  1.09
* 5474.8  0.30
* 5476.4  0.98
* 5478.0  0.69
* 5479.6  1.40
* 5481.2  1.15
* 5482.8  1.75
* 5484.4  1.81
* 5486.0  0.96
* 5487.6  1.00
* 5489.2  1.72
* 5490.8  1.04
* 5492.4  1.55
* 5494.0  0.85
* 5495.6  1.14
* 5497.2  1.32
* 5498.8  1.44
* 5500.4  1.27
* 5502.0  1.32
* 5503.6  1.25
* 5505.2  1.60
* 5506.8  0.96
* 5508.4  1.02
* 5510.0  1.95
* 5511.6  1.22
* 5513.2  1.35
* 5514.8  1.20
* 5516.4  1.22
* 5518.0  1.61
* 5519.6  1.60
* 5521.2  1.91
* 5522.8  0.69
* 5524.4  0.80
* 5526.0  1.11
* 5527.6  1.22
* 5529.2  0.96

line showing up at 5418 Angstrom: [O III] 5007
